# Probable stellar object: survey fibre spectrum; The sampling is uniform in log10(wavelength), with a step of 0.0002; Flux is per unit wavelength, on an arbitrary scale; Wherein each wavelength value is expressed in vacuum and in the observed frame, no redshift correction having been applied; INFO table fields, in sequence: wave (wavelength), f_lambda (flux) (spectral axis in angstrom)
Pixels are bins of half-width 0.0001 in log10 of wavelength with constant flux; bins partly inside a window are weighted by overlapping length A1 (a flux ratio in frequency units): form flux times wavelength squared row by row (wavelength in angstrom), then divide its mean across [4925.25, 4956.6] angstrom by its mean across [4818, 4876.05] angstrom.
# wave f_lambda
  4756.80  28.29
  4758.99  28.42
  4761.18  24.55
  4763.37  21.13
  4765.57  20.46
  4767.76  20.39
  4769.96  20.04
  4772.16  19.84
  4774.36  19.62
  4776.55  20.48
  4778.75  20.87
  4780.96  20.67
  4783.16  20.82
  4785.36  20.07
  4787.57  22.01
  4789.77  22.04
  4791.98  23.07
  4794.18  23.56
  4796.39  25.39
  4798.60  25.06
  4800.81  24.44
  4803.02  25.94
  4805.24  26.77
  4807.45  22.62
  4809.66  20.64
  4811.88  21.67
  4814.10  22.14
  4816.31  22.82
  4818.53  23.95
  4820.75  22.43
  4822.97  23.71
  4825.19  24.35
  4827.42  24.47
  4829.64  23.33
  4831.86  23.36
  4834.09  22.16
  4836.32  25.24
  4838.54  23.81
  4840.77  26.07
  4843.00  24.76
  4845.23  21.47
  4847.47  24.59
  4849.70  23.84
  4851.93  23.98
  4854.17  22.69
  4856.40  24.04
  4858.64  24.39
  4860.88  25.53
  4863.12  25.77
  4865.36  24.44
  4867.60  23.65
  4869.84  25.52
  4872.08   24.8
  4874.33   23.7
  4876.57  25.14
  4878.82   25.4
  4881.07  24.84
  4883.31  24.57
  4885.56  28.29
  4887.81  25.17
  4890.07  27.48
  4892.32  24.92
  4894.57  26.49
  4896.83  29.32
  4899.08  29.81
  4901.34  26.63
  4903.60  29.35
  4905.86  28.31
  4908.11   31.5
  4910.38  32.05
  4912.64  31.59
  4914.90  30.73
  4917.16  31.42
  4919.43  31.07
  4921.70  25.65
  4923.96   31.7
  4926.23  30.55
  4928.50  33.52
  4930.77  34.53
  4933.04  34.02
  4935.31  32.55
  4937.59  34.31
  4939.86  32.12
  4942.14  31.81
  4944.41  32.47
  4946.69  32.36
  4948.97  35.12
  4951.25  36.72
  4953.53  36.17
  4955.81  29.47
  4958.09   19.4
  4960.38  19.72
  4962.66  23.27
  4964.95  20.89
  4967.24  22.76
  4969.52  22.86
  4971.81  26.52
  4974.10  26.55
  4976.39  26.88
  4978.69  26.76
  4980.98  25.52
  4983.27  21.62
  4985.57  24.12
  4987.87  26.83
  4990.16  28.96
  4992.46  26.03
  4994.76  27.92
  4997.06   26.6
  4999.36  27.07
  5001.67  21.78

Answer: 1.44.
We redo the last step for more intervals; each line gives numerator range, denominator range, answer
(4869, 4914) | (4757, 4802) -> 1.28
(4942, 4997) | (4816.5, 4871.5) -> 1.18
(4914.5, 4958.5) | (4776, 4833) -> 1.47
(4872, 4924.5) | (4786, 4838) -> 1.23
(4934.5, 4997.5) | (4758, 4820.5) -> 1.32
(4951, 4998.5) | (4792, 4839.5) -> 1.16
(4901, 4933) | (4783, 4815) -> 1.40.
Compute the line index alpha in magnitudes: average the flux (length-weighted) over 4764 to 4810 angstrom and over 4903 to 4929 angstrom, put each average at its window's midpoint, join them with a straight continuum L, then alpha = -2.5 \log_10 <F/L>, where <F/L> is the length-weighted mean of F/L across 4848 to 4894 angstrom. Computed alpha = 0.11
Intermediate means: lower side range 22.2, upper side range 30.6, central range 24.9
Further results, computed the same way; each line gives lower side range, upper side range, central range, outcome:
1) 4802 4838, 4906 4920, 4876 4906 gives 0.10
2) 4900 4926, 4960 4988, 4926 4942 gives -0.18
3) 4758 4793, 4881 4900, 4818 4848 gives 0.02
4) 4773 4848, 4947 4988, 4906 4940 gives -0.24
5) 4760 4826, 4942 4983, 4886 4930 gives -0.14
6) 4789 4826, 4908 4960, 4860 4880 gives 0.11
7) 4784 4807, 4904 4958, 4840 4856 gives 0.13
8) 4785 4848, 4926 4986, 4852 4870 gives 0.03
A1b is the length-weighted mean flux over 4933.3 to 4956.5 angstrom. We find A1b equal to 33.4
